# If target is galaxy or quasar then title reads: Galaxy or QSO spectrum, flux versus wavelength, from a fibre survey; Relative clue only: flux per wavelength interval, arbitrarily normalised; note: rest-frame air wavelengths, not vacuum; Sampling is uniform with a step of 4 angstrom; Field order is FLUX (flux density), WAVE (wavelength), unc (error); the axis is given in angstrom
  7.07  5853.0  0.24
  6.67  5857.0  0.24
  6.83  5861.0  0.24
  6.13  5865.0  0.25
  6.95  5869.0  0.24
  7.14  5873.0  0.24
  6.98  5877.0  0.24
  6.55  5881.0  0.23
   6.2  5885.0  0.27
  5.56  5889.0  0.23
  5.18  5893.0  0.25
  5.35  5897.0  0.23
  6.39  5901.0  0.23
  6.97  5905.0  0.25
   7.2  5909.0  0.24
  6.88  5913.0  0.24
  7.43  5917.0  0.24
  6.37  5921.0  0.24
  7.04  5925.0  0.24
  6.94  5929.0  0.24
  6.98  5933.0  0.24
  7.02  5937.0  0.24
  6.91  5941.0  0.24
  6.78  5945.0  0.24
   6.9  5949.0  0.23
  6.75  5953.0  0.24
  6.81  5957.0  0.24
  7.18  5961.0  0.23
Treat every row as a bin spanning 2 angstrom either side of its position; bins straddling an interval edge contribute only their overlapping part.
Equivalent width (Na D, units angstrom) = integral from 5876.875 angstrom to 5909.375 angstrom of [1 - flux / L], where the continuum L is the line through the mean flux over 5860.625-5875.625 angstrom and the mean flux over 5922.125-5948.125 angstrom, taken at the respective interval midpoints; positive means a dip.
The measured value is 3.1 angstrom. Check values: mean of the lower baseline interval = 6.76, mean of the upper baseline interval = 6.92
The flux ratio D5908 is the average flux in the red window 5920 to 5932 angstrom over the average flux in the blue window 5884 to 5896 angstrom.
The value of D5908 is 1.2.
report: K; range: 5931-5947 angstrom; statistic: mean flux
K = 6.92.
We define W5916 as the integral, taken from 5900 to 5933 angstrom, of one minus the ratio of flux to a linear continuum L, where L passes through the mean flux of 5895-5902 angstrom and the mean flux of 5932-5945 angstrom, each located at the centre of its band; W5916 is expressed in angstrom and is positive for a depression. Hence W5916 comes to -3.3 angstrom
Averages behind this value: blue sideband 5.8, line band 6.92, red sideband 6.94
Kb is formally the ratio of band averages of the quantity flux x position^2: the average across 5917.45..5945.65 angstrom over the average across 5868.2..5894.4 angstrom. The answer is 1.10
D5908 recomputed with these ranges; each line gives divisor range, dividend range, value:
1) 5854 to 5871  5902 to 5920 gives 1.06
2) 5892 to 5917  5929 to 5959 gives 1.07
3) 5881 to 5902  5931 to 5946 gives 1.20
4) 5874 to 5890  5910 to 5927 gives 1.08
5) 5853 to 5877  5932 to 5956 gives 1.01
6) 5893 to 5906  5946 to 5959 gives 1.13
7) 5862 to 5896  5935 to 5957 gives 1.09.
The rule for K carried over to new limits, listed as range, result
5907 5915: 7.04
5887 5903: 5.62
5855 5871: 6.65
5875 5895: 6.09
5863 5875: 6.74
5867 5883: 6.91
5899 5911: 6.85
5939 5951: 6.86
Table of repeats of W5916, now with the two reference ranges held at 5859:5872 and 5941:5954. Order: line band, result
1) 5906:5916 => -0.46 angstrom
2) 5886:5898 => 2.30 angstrom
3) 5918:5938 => -0.29 angstrom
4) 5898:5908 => 0.22 angstrom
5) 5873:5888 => 0.27 angstrom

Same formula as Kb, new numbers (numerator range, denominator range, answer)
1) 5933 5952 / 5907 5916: 0.98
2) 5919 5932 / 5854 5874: 1.03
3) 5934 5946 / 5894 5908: 1.13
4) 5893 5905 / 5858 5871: 0.91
